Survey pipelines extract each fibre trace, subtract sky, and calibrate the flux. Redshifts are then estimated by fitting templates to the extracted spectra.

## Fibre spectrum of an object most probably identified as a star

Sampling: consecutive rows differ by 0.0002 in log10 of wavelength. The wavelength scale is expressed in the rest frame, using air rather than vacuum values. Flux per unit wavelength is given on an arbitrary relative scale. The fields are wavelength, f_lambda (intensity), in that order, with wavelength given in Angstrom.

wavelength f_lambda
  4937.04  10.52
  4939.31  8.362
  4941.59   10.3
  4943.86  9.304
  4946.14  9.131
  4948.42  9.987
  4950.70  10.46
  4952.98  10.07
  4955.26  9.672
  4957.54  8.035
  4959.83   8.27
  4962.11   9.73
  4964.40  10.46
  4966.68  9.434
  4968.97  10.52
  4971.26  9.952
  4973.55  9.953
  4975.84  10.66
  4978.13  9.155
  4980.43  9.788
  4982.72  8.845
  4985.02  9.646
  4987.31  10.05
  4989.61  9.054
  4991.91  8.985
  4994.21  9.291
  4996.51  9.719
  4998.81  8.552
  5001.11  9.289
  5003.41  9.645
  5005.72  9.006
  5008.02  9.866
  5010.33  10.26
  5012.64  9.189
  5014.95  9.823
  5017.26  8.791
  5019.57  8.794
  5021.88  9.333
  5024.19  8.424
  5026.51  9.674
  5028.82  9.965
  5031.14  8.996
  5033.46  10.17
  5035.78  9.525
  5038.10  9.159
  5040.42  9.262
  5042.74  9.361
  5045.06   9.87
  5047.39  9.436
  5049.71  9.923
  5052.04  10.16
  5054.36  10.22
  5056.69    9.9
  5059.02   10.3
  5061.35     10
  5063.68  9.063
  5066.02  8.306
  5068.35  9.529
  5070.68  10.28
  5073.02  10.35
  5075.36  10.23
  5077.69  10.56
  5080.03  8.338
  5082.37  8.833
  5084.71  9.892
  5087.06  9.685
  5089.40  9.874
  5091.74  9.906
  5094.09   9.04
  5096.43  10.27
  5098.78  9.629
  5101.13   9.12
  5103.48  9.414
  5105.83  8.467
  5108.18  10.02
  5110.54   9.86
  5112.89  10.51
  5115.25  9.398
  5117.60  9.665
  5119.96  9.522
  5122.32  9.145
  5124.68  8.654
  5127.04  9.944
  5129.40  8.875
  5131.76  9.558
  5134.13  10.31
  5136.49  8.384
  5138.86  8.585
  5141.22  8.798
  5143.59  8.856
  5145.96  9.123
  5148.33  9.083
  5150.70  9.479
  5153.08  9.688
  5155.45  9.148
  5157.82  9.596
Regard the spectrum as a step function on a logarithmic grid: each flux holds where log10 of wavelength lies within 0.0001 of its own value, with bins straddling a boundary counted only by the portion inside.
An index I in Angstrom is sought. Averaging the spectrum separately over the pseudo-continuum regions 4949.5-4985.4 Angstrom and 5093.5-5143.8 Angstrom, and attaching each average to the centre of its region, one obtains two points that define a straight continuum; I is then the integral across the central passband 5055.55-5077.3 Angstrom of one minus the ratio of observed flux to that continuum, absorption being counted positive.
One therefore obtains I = -0.7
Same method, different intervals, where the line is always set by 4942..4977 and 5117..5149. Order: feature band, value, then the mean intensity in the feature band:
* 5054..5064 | -0.57 Angstrom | 9.94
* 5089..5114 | -0.99 Angstrom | 9.64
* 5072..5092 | -0.85 Angstrom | 9.73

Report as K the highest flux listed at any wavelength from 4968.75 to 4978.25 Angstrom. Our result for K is 10.66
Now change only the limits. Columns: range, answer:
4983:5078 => 10.56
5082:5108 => 10.27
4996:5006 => 9.719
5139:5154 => 9.688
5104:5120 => 10.51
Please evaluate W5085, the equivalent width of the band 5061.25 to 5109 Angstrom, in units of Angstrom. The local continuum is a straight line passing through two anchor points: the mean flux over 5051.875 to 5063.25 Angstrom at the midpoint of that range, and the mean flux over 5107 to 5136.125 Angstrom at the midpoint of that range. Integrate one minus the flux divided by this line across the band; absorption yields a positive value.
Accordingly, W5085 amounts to 1.5 Angstrom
